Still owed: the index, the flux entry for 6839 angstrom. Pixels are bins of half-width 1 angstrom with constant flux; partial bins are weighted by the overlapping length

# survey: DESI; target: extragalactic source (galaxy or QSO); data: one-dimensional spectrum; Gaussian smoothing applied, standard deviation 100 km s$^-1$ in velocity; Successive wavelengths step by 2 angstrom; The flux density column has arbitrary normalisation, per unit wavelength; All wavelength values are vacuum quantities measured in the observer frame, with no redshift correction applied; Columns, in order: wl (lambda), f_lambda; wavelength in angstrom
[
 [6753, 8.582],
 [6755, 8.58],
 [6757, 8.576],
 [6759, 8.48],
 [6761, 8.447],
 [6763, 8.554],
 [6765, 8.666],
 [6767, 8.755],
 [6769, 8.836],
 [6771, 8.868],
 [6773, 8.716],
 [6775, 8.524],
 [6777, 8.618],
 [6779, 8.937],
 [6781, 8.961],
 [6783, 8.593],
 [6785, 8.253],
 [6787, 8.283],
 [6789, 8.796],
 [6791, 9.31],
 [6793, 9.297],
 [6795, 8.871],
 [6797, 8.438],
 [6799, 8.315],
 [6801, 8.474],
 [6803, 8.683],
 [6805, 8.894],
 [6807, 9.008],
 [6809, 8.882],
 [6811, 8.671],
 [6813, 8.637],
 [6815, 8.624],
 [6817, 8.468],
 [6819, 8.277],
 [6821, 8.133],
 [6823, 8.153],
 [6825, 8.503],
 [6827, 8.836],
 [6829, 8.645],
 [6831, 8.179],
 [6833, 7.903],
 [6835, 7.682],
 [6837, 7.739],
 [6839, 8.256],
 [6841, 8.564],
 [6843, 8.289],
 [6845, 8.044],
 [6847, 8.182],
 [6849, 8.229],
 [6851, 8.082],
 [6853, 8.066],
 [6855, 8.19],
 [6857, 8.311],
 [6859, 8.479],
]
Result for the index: 8.256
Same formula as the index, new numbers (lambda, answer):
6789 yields 8.796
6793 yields 9.297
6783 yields 8.593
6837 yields 7.739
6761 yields 8.447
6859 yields 8.479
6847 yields 8.182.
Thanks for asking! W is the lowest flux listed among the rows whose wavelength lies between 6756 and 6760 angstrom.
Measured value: 8.48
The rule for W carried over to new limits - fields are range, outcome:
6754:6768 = 8.447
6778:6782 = 8.937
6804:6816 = 8.624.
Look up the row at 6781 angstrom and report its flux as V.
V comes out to 8.961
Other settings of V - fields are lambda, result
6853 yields 8.066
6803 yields 8.683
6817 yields 8.468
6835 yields 7.682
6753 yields 8.582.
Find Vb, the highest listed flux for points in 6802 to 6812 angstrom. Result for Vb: 9.008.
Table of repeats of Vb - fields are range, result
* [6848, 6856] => 8.229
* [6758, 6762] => 8.48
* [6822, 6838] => 8.836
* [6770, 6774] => 8.868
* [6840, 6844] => 8.564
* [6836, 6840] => 8.256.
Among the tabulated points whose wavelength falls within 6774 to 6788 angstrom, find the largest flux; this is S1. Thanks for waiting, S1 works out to 8.961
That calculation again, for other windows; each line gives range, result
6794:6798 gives 8.871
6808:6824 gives 8.882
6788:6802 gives 9.31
